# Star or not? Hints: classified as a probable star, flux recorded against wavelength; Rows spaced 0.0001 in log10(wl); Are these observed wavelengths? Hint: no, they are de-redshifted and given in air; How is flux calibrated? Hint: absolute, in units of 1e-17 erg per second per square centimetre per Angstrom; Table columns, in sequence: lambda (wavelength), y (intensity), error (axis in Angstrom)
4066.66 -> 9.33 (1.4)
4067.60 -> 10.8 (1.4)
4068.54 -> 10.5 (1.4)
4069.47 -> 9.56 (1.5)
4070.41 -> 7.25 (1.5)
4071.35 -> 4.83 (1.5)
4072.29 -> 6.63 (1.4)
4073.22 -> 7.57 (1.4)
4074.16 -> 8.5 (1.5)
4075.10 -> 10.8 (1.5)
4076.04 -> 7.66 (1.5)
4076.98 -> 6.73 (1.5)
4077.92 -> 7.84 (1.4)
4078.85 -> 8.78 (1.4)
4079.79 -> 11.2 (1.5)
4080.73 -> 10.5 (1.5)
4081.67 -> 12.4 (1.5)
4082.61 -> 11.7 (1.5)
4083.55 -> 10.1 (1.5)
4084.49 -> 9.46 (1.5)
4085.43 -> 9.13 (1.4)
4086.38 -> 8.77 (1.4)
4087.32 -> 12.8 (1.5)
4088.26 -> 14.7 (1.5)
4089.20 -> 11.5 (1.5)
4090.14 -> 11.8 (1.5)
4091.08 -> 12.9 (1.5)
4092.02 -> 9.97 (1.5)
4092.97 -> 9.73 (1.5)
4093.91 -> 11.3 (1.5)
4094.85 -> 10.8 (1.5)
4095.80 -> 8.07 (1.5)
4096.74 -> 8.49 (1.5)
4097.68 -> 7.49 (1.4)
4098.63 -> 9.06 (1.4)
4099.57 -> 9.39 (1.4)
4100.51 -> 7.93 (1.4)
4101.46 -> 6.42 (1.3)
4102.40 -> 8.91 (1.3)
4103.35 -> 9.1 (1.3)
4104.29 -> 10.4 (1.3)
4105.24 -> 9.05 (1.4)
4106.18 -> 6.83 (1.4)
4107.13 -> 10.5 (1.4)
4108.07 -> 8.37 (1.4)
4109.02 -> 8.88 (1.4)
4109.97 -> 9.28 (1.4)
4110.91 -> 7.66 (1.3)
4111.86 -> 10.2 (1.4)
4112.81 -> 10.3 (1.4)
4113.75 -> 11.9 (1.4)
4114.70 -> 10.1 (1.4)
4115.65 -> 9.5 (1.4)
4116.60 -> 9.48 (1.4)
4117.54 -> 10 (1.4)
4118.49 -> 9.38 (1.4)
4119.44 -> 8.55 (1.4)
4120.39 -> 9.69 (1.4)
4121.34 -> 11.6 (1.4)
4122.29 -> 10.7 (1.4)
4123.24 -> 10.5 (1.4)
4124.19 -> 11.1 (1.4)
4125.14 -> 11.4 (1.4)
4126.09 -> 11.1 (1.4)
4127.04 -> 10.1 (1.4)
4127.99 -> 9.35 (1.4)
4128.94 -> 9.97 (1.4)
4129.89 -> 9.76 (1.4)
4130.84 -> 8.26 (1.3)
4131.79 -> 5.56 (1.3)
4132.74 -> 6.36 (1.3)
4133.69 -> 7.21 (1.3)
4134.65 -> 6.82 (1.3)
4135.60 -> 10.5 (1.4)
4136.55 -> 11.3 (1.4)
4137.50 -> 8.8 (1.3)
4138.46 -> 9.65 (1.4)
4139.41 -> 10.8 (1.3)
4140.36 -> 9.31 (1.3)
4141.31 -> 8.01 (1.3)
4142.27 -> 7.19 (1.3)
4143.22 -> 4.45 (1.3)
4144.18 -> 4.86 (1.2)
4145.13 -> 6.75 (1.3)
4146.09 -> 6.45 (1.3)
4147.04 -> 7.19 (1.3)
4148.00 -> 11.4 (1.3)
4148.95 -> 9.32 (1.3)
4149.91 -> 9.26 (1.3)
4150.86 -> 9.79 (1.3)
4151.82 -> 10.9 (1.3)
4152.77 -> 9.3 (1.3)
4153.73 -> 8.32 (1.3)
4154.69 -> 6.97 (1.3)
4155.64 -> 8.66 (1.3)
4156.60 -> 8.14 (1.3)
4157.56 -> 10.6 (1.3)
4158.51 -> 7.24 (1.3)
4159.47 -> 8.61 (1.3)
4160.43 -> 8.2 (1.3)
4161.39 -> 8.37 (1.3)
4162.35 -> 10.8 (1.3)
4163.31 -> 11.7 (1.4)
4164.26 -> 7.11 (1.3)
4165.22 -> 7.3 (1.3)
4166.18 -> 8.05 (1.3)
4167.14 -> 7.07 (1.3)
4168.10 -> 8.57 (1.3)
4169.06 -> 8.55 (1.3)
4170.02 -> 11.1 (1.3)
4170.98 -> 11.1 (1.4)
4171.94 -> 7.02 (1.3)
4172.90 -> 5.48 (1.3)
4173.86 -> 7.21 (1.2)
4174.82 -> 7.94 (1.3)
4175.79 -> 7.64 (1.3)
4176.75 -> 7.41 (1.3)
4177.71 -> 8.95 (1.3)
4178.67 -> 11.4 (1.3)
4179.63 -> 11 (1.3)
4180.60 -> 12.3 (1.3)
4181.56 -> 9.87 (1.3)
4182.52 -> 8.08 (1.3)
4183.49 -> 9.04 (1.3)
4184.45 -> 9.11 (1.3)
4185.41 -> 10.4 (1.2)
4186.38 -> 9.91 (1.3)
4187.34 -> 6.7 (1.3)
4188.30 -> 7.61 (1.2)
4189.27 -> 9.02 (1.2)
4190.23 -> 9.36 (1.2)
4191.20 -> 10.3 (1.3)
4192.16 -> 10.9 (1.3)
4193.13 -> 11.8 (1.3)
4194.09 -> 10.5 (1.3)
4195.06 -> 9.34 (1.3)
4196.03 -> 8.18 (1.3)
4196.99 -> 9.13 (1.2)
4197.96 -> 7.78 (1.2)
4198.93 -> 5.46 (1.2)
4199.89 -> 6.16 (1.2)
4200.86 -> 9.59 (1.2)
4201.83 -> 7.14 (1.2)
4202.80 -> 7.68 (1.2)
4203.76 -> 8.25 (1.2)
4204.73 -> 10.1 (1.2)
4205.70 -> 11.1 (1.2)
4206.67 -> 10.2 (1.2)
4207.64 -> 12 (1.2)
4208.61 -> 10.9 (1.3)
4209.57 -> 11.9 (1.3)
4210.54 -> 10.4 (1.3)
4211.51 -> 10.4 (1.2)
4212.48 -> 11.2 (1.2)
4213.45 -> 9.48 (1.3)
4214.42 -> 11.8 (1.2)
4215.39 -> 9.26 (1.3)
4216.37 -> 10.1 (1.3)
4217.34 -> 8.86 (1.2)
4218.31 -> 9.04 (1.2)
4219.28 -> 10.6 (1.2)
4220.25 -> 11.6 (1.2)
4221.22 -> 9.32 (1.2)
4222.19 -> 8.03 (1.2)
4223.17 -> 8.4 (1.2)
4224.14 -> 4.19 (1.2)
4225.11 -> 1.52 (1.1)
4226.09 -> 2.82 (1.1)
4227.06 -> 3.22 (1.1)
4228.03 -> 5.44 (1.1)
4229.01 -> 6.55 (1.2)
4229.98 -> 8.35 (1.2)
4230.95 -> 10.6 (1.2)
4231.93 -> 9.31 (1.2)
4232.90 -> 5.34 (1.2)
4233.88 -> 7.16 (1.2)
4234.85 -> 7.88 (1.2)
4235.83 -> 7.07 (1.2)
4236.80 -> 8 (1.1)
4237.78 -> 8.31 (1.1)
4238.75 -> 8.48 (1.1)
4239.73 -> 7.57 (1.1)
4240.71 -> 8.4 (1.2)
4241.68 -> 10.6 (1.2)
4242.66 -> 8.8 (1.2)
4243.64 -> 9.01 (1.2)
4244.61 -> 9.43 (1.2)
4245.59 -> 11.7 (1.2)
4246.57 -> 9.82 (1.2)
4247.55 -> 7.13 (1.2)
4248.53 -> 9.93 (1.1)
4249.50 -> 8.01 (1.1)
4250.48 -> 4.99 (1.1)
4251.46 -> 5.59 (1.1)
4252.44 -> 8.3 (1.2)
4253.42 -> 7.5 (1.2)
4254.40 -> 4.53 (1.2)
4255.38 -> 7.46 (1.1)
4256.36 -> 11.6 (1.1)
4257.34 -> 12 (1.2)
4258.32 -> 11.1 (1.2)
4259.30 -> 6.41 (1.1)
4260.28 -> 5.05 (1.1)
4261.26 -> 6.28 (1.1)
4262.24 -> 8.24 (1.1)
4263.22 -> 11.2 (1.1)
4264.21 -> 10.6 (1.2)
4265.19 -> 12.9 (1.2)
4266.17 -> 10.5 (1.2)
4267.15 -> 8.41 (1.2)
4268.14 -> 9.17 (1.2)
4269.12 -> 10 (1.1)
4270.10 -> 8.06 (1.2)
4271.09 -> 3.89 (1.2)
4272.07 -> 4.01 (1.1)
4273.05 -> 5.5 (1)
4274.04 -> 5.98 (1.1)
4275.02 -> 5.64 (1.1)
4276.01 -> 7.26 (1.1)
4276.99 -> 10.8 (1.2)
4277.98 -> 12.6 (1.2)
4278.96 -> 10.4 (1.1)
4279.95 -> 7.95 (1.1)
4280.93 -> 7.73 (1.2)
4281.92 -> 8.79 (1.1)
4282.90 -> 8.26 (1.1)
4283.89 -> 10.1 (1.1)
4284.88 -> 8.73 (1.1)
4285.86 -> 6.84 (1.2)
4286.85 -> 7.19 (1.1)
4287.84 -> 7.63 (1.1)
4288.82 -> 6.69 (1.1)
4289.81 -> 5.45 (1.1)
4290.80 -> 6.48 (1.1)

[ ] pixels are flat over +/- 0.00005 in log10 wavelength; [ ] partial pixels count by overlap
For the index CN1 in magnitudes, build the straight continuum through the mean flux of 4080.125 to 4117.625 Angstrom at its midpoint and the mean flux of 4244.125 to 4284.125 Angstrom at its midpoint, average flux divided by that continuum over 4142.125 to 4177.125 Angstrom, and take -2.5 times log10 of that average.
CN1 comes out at 0.13 mag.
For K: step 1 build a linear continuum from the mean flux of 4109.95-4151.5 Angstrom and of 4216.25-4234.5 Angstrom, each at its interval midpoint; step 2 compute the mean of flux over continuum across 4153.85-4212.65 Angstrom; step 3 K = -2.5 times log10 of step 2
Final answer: -0.12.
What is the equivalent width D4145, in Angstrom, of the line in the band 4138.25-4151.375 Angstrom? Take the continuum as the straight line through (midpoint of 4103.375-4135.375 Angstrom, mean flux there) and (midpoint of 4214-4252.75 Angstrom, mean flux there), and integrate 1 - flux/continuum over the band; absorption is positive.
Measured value 1.35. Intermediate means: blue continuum 9.39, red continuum 8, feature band 8.15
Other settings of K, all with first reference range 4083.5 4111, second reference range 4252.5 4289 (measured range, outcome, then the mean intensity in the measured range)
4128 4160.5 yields 0.10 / 8.43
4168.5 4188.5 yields 0.01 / 8.96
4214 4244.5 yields 0.09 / 7.93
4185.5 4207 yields -0.01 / 8.93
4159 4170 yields 0.05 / 8.68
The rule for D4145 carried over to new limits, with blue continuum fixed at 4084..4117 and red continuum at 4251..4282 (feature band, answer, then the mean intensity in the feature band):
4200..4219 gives -2.4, 9.9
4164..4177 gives 1.6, 7.99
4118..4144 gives 1.0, 9.11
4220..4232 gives 2.7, 6.69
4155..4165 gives 0.4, 8.87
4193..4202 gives 0.5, 8.42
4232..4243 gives 0.7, 8.01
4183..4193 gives -0.4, 9.32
